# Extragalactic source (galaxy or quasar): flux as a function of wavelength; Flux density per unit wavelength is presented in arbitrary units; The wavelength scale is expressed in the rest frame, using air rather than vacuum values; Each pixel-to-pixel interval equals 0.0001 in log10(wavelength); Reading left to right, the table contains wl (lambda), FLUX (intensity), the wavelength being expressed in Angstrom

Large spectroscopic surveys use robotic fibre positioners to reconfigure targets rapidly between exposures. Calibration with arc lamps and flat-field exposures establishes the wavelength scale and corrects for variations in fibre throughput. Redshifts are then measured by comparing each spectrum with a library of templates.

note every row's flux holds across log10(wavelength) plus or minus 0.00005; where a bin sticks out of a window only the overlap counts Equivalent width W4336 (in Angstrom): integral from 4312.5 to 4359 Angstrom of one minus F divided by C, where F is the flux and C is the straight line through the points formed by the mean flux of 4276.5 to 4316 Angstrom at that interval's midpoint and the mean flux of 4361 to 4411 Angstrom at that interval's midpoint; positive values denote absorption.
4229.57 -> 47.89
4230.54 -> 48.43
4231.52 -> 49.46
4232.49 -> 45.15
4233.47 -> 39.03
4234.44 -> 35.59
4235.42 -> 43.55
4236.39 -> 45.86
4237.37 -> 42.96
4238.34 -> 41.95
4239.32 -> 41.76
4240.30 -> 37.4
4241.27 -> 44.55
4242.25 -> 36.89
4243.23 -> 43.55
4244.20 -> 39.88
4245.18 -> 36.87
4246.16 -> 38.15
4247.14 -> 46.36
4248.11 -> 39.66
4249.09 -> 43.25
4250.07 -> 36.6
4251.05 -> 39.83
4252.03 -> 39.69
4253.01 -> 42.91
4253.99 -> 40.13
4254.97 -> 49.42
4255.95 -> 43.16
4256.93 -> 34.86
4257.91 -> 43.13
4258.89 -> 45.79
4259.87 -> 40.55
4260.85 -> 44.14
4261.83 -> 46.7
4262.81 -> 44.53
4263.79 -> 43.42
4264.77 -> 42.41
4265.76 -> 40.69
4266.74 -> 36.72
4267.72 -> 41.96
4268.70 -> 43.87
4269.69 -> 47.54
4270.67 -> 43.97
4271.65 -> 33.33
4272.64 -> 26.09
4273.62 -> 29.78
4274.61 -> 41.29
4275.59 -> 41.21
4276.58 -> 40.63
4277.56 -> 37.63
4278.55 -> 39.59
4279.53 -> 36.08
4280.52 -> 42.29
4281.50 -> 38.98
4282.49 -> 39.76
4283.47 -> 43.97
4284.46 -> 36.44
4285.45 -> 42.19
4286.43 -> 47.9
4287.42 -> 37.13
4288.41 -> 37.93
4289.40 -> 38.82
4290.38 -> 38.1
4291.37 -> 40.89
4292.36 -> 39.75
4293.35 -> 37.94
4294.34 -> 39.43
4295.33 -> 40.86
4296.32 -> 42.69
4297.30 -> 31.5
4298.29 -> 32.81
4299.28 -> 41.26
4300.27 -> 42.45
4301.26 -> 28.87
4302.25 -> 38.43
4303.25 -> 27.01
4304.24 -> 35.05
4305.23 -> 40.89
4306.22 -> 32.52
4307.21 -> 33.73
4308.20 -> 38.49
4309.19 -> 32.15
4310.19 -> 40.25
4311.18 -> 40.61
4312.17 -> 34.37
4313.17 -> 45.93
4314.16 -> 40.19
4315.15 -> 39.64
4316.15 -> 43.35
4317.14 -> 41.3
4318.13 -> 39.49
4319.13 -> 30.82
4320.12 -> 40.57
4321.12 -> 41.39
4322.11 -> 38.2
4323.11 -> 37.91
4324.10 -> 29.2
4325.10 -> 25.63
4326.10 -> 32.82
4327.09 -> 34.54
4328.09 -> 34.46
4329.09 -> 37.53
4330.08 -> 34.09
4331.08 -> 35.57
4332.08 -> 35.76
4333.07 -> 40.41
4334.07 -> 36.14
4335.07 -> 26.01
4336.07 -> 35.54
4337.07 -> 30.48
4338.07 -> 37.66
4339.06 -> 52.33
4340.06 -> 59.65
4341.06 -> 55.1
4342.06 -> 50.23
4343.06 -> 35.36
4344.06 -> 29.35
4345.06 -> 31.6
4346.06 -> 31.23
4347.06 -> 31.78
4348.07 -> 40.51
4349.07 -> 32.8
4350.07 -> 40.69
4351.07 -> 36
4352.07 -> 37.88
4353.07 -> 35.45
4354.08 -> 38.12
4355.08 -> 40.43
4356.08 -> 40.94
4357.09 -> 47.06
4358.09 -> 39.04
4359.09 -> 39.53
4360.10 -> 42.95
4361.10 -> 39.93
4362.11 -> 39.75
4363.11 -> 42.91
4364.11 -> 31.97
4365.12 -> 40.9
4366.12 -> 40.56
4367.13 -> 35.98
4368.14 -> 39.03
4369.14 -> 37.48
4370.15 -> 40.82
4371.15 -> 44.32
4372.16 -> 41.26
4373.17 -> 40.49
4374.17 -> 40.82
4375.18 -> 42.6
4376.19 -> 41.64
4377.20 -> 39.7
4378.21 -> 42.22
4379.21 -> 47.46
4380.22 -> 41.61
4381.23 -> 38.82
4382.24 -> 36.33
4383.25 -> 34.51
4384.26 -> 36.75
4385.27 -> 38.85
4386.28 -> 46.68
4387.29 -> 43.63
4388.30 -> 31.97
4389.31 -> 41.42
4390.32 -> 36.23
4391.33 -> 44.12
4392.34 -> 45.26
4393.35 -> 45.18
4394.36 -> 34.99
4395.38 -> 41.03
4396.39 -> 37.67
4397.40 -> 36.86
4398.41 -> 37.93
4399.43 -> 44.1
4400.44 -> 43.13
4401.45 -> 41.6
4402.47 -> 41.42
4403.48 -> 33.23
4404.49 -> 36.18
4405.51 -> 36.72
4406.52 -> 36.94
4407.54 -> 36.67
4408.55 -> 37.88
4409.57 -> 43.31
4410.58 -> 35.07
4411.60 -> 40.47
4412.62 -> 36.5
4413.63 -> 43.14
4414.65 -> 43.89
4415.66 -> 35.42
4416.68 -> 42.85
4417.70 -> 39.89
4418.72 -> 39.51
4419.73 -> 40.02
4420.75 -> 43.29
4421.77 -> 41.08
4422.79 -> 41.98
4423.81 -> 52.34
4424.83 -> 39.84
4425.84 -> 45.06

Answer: 1.1 Angstrom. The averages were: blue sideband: 38.4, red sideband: 39.7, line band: 38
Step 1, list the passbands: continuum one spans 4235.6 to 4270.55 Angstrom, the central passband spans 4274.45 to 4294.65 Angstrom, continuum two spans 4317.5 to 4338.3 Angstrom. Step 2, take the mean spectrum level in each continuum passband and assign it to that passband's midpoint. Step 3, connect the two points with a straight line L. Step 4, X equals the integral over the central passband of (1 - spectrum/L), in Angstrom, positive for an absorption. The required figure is -0.5 Angstrom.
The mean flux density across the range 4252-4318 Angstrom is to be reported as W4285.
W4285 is 39.5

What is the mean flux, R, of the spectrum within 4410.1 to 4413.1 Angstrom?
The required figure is 37.3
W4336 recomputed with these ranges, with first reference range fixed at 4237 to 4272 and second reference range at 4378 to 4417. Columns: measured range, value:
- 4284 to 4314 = 2.3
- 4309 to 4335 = 2.5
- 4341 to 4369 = 1.2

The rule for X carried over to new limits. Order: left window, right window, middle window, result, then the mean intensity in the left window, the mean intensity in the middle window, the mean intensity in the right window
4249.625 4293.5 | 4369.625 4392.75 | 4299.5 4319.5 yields 1.6 Angstrom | 40.5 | 37.4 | 40.7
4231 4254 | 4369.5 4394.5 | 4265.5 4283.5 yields 0.9 Angstrom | 41.3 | 39.1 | 40.8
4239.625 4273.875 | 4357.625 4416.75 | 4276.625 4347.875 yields 4.4 Angstrom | 40.9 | 37.9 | 39.8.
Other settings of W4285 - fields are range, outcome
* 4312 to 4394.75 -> 39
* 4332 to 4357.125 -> 38.7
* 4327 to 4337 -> 34.8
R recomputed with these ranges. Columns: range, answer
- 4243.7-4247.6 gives 40.3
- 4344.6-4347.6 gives 31.5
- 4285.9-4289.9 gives 40.5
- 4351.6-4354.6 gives 37.1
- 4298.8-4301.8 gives 37.5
